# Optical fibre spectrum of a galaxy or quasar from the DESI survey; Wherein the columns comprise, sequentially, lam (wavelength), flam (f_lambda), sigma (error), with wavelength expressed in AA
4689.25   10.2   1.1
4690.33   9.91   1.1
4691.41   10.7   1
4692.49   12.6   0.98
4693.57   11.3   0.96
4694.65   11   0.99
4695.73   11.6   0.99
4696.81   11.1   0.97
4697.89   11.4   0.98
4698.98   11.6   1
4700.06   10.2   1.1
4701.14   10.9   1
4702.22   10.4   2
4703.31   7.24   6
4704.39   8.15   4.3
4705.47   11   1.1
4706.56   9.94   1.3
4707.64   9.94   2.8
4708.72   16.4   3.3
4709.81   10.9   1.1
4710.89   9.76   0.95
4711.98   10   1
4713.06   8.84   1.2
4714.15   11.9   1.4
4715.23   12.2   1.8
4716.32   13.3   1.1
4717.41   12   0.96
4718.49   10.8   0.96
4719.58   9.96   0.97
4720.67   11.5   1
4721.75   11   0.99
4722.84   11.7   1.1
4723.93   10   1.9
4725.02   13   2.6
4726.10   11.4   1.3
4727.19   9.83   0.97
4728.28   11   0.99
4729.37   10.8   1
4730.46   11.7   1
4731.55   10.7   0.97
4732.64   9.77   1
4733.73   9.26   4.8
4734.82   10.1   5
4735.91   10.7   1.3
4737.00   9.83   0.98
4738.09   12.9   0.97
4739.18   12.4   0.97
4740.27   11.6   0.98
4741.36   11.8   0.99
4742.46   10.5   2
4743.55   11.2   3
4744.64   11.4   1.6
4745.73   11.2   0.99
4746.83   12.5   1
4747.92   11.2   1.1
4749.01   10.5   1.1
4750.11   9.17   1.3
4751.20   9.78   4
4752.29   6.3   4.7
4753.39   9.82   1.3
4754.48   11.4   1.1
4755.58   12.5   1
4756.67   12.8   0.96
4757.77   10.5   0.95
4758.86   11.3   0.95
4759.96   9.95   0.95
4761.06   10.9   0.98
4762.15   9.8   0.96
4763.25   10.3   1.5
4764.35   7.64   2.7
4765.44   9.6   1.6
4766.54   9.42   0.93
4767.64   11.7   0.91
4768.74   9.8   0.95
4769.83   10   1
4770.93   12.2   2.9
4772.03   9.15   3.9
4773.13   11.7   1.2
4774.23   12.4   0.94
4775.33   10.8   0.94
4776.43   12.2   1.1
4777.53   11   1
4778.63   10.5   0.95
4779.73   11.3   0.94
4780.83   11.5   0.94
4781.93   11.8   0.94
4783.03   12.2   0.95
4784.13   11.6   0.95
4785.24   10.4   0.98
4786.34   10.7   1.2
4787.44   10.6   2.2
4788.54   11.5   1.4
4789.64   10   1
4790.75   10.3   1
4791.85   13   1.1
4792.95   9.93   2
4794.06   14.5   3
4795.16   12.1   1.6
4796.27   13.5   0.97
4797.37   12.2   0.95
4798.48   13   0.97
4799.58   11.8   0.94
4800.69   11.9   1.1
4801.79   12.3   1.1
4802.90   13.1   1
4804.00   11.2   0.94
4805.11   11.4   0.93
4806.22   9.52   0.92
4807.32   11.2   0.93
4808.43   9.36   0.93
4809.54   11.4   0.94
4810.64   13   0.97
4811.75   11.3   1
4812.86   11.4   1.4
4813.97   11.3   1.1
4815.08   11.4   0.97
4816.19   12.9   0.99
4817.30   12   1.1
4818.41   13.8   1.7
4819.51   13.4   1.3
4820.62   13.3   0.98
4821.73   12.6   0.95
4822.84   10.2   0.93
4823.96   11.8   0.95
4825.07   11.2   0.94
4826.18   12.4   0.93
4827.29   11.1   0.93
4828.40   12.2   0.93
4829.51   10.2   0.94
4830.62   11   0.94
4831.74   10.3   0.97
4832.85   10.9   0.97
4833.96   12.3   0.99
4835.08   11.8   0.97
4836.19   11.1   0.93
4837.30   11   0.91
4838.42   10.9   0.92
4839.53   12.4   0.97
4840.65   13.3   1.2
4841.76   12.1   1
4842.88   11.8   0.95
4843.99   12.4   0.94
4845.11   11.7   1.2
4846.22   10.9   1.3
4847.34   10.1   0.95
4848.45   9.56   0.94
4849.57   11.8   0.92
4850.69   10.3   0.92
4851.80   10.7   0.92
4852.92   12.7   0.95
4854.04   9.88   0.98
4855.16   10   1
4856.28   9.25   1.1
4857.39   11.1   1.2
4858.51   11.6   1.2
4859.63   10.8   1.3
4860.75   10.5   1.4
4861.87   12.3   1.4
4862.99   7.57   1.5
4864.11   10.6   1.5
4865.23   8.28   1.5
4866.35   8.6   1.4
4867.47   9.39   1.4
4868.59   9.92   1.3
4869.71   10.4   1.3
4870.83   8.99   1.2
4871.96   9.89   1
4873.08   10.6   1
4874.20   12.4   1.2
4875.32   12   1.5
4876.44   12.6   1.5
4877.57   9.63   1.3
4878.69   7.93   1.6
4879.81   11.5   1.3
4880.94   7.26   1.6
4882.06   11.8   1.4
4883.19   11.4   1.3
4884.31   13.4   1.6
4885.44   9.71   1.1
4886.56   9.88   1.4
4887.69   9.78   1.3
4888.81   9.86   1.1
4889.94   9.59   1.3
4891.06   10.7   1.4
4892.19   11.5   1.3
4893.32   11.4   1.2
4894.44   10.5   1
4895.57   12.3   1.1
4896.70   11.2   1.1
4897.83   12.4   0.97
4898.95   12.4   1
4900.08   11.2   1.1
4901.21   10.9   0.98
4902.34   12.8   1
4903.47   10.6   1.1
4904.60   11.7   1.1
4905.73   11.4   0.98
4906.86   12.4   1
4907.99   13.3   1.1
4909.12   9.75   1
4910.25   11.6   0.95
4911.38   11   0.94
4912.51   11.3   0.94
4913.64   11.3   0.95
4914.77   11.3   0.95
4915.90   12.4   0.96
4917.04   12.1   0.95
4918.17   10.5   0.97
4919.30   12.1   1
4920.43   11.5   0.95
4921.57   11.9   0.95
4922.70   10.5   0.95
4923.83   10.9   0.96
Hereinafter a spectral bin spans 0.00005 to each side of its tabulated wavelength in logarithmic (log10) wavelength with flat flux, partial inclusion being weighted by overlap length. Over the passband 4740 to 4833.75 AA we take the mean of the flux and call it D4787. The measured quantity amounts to 11.2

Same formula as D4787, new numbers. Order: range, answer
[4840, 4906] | 10.8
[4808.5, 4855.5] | 11.6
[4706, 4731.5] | 11.2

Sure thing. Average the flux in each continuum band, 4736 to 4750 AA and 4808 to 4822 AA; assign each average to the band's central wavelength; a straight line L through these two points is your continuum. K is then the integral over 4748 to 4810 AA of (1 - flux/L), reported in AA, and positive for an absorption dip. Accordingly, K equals 3.76 AA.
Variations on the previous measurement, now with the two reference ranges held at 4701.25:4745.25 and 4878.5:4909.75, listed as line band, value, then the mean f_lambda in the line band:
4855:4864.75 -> 0.55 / 10.4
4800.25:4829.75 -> -2.03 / 11.8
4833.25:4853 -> -0.79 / 11.5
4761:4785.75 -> 0.42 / 10.8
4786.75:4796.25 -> -0.53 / 11.6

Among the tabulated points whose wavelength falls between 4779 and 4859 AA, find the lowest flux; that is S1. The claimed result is 9.25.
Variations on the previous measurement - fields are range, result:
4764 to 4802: 7.64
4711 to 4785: 6.3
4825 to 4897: 7.26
